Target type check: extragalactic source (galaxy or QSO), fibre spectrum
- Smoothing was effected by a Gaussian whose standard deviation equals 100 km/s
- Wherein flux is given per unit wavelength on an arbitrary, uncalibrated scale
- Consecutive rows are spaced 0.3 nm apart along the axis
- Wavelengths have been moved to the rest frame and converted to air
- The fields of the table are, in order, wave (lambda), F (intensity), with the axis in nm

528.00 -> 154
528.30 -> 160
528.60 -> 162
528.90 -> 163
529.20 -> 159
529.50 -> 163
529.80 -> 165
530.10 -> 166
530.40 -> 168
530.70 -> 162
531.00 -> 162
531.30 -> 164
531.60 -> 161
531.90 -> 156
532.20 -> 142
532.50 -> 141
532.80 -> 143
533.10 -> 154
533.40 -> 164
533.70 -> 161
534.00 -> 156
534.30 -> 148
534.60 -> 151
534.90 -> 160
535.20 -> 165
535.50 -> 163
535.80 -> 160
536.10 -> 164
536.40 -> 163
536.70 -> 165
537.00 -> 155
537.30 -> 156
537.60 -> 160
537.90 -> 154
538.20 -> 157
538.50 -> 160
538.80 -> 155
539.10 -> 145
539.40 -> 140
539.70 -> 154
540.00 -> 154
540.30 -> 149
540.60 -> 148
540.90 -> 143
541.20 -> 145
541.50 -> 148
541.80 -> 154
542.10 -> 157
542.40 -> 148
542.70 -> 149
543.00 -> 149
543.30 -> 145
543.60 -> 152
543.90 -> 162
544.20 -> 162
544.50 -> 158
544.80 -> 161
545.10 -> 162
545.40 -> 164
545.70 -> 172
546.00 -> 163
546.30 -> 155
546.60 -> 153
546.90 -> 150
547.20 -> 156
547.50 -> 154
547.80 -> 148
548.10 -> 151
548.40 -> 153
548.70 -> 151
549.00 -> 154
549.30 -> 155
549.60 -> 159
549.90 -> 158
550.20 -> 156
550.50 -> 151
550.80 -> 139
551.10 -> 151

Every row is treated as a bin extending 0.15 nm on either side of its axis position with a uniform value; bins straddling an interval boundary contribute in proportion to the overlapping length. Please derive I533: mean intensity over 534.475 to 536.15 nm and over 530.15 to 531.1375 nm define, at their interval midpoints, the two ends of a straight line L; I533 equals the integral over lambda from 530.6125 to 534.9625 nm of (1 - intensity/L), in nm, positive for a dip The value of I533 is 0.21 nm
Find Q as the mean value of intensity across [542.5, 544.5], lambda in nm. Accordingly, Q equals 153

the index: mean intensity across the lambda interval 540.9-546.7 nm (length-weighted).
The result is 155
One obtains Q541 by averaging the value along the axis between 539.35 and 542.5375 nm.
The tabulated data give 149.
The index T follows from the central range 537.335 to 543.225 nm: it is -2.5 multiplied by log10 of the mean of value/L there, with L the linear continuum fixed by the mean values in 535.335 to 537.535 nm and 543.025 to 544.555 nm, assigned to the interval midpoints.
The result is 0.05 mag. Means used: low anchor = 161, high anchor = 155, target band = 151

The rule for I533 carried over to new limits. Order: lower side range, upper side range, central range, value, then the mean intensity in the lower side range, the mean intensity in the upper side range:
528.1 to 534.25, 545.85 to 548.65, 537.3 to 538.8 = -0.01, 158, 154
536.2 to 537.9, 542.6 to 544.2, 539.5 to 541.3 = 0.08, 159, 152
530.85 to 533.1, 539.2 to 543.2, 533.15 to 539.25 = -0.28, 153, 149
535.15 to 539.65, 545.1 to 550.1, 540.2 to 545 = 0.14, 157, 156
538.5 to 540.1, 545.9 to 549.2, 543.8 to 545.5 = -0.10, 150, 153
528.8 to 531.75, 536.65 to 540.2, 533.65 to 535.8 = 0.01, 163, 154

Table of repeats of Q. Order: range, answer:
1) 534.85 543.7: 154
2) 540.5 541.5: 146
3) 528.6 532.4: 161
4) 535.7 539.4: 157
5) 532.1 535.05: 152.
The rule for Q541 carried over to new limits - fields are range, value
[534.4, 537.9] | 160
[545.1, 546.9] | 161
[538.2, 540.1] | 152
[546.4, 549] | 152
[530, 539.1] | 158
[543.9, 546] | 163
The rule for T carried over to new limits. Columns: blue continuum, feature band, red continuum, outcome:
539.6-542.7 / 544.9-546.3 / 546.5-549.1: -0.09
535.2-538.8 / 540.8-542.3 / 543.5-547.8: 0.07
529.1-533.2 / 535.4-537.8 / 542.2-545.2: -0.03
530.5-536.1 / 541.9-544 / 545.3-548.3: 0.03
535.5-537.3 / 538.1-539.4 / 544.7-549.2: 0.05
